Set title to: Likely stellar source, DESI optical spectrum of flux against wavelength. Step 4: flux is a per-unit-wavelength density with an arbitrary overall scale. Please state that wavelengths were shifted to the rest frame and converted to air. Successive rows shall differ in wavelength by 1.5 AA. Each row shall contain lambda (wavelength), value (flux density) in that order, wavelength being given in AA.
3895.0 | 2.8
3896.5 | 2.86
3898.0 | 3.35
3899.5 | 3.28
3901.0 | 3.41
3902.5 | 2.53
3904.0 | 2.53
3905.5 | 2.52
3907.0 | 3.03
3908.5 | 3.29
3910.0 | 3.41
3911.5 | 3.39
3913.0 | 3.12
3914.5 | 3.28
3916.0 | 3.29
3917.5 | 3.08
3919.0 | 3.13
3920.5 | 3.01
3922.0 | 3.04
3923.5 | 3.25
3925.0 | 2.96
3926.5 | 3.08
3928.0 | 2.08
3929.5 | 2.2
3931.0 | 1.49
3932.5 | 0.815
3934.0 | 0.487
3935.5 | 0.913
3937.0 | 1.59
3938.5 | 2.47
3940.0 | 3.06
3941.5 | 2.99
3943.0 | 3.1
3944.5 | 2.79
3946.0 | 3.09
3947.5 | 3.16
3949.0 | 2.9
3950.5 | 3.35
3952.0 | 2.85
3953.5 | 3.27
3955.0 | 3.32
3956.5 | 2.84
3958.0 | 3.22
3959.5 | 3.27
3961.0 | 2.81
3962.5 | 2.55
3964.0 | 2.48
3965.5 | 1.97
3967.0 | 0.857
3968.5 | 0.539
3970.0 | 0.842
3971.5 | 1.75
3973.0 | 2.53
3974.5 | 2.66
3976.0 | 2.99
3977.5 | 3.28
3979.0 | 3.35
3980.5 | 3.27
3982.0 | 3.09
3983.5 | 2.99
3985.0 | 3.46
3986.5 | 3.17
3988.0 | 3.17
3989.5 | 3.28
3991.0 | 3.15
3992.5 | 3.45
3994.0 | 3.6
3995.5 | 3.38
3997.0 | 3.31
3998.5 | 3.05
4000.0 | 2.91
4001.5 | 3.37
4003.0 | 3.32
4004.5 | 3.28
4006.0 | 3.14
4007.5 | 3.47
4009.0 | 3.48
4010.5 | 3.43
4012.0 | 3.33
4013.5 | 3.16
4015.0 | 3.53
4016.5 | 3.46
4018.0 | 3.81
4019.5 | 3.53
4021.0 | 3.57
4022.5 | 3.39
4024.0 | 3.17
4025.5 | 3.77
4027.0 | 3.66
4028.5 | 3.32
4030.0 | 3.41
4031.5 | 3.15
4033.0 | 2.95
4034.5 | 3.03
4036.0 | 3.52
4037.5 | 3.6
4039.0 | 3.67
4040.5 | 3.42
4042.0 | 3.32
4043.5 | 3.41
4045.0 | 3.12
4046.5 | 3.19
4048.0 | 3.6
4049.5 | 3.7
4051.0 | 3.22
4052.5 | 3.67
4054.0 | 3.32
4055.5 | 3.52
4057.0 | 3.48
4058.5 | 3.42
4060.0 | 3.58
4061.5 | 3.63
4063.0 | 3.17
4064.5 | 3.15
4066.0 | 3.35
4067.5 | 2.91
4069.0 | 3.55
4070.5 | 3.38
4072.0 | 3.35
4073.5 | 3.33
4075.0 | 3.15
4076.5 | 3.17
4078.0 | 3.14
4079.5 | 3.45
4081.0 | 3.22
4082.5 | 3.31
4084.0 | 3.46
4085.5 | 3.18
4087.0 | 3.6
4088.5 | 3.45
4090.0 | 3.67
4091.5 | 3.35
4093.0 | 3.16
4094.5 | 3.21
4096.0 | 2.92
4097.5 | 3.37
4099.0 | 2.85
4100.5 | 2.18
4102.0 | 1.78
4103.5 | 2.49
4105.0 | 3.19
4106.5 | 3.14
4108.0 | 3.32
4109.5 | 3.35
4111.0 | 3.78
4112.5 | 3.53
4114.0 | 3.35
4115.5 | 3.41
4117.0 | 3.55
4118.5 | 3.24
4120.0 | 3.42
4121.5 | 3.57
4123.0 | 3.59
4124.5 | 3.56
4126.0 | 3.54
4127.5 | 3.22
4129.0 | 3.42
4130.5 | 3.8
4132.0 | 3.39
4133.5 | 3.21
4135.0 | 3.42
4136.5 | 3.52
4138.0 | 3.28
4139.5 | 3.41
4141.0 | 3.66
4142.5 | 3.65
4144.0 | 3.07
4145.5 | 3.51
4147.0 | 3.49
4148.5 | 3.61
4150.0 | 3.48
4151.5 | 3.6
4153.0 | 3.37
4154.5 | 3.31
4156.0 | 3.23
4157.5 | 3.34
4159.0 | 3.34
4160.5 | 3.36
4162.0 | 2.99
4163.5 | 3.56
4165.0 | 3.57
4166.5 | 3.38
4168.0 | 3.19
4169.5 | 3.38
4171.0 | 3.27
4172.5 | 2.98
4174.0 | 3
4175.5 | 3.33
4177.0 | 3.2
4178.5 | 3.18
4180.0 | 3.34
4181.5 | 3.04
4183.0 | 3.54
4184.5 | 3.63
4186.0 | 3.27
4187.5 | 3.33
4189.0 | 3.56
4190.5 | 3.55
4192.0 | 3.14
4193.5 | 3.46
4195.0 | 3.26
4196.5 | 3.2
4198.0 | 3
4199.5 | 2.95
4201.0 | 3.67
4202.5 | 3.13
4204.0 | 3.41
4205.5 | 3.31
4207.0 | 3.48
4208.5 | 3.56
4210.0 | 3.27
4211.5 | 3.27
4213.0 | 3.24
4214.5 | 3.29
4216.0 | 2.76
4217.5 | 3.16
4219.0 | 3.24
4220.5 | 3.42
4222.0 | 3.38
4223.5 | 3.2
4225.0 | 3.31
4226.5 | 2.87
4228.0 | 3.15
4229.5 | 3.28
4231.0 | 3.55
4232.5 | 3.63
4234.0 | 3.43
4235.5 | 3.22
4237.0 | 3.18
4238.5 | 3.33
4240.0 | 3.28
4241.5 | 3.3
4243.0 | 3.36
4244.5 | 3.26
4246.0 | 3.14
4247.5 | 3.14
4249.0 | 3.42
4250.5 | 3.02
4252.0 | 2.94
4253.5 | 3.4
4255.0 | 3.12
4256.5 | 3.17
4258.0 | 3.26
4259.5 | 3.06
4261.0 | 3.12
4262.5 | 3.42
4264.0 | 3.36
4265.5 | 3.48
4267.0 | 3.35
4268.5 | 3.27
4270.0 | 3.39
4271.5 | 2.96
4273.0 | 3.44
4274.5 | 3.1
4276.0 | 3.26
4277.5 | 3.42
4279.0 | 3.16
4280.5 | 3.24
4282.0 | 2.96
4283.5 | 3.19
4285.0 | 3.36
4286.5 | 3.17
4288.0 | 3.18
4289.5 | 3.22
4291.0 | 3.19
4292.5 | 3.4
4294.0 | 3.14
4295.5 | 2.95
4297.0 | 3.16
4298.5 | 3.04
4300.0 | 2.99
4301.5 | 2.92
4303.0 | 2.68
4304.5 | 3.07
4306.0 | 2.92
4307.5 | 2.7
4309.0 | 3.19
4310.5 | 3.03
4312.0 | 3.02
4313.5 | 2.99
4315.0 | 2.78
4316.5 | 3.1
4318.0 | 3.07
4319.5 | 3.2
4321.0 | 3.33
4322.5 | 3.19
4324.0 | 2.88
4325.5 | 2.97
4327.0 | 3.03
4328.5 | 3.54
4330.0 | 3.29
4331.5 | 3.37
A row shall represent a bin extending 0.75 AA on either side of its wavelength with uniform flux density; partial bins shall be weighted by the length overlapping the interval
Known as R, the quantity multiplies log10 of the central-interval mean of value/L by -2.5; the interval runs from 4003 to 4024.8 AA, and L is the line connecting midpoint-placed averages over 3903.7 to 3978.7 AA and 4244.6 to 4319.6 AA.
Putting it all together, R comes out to -0.25 mag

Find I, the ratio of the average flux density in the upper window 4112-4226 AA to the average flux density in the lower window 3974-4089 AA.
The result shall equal 1.00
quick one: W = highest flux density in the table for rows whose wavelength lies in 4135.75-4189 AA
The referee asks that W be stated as 3.66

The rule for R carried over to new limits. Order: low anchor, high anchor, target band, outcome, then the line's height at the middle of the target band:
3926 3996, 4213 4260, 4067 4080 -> -0.14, 2.87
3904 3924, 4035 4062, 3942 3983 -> 0.21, 3.24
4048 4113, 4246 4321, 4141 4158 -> -0.07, 3.22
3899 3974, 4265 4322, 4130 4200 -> -0.14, 2.94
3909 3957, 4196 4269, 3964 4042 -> -0.09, 2.84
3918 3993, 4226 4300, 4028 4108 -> -0.15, 2.85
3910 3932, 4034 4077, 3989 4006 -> -0.04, 3.16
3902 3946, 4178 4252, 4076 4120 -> -0.06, 3.02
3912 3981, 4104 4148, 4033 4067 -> -0.11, 3.07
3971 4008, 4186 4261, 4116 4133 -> -0.09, 3.21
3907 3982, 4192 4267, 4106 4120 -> -0.14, 3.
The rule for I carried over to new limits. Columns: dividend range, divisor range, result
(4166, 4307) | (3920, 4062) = 1.08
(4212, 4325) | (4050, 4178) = 0.96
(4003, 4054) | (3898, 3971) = 1.30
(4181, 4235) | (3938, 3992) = 1.19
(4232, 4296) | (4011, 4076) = 0.96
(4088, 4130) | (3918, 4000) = 1.21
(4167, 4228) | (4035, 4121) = 0.99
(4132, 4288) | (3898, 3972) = 1.26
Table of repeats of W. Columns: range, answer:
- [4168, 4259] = 3.67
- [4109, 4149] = 3.8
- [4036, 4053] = 3.7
